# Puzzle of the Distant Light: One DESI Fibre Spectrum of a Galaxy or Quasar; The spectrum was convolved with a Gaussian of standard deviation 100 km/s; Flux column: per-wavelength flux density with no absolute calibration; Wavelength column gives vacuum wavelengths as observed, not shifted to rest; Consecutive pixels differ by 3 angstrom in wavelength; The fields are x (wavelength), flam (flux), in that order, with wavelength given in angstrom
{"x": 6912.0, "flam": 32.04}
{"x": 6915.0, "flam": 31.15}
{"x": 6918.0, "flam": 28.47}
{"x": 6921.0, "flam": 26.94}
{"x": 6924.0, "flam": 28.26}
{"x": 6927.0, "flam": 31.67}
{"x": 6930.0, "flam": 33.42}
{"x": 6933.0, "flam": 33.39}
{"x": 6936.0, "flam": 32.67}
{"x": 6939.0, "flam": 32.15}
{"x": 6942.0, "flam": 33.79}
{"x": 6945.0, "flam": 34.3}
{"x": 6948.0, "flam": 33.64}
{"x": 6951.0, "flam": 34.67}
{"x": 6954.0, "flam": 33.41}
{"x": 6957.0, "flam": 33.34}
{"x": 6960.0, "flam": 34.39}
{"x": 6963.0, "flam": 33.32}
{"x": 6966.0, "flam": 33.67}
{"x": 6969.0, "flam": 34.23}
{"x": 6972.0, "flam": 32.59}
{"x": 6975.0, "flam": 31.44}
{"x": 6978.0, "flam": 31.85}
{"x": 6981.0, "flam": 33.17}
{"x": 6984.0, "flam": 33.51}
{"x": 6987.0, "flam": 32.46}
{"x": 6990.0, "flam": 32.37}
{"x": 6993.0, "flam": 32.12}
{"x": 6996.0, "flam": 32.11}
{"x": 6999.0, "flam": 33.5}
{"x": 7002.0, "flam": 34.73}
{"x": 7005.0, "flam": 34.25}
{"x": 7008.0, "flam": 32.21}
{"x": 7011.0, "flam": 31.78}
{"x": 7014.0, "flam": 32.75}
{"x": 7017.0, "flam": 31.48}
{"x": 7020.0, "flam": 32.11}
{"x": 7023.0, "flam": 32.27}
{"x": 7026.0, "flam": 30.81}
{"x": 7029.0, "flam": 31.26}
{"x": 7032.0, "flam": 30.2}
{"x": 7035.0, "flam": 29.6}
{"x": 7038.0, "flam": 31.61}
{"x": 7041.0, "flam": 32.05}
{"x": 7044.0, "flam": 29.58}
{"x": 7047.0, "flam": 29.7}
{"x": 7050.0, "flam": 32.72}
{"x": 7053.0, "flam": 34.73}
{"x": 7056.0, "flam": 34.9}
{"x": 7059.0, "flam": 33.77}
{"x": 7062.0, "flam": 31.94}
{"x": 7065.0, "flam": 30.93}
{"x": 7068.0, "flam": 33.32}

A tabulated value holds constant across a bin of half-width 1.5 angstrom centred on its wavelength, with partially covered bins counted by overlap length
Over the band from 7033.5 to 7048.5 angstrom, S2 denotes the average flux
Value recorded 30.5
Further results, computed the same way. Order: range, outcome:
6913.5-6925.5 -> 28.7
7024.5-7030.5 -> 31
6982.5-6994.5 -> 32.6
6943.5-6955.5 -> 34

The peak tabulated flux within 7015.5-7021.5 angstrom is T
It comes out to 32.11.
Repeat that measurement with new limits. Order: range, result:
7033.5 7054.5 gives 34.73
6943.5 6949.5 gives 34.3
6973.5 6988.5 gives 33.51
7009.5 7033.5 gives 32.75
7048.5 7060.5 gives 34.9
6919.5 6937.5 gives 33.42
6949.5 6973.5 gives 34.67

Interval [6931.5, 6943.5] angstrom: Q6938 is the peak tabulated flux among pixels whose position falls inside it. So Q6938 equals 33.79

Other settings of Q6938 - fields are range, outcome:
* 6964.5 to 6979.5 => 34.23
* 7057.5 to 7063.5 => 33.77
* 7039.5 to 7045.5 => 32.05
